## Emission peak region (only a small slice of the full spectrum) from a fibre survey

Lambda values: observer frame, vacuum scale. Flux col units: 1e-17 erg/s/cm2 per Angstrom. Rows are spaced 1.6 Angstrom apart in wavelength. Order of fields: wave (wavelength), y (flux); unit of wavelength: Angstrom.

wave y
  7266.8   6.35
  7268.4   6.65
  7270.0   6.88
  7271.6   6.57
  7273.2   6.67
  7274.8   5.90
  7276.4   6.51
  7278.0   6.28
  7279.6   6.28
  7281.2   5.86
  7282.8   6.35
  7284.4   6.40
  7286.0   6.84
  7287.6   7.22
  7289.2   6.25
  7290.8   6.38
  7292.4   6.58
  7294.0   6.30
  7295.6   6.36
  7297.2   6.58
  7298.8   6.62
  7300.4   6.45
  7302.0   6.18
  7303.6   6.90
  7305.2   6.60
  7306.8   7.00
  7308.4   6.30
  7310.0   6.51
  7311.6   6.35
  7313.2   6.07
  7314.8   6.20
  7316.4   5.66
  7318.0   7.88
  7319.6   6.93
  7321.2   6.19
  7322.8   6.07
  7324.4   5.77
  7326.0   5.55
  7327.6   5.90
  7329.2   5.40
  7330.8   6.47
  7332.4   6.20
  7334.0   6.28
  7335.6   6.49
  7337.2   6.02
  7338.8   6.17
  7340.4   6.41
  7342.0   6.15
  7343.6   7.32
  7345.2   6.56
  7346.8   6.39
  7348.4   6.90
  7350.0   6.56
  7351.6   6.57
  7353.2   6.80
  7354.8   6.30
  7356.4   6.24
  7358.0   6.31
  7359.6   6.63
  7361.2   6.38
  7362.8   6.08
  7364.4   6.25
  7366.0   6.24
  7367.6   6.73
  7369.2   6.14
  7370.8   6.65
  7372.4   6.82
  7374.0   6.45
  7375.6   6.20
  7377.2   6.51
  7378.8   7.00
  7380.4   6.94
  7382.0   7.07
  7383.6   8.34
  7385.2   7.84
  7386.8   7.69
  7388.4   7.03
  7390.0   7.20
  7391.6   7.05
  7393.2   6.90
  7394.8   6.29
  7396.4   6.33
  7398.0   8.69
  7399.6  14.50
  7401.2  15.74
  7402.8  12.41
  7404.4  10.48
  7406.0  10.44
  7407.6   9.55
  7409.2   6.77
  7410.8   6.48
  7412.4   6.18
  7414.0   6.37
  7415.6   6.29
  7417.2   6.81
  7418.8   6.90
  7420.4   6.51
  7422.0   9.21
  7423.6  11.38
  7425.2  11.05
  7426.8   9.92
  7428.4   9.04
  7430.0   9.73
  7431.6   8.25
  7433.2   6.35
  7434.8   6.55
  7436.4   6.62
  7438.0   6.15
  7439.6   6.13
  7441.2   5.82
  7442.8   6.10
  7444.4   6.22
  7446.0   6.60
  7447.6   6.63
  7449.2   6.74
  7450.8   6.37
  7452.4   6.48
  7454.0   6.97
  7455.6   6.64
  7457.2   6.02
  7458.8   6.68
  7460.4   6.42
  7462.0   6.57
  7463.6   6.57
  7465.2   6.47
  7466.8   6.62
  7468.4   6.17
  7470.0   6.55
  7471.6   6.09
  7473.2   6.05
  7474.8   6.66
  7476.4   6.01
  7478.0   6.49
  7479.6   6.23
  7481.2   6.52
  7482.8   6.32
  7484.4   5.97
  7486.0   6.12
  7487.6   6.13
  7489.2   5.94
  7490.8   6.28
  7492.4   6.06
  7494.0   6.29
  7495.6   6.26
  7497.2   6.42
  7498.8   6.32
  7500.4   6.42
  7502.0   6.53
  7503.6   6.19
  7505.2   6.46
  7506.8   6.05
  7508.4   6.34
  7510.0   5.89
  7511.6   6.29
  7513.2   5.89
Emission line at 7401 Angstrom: Halpha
